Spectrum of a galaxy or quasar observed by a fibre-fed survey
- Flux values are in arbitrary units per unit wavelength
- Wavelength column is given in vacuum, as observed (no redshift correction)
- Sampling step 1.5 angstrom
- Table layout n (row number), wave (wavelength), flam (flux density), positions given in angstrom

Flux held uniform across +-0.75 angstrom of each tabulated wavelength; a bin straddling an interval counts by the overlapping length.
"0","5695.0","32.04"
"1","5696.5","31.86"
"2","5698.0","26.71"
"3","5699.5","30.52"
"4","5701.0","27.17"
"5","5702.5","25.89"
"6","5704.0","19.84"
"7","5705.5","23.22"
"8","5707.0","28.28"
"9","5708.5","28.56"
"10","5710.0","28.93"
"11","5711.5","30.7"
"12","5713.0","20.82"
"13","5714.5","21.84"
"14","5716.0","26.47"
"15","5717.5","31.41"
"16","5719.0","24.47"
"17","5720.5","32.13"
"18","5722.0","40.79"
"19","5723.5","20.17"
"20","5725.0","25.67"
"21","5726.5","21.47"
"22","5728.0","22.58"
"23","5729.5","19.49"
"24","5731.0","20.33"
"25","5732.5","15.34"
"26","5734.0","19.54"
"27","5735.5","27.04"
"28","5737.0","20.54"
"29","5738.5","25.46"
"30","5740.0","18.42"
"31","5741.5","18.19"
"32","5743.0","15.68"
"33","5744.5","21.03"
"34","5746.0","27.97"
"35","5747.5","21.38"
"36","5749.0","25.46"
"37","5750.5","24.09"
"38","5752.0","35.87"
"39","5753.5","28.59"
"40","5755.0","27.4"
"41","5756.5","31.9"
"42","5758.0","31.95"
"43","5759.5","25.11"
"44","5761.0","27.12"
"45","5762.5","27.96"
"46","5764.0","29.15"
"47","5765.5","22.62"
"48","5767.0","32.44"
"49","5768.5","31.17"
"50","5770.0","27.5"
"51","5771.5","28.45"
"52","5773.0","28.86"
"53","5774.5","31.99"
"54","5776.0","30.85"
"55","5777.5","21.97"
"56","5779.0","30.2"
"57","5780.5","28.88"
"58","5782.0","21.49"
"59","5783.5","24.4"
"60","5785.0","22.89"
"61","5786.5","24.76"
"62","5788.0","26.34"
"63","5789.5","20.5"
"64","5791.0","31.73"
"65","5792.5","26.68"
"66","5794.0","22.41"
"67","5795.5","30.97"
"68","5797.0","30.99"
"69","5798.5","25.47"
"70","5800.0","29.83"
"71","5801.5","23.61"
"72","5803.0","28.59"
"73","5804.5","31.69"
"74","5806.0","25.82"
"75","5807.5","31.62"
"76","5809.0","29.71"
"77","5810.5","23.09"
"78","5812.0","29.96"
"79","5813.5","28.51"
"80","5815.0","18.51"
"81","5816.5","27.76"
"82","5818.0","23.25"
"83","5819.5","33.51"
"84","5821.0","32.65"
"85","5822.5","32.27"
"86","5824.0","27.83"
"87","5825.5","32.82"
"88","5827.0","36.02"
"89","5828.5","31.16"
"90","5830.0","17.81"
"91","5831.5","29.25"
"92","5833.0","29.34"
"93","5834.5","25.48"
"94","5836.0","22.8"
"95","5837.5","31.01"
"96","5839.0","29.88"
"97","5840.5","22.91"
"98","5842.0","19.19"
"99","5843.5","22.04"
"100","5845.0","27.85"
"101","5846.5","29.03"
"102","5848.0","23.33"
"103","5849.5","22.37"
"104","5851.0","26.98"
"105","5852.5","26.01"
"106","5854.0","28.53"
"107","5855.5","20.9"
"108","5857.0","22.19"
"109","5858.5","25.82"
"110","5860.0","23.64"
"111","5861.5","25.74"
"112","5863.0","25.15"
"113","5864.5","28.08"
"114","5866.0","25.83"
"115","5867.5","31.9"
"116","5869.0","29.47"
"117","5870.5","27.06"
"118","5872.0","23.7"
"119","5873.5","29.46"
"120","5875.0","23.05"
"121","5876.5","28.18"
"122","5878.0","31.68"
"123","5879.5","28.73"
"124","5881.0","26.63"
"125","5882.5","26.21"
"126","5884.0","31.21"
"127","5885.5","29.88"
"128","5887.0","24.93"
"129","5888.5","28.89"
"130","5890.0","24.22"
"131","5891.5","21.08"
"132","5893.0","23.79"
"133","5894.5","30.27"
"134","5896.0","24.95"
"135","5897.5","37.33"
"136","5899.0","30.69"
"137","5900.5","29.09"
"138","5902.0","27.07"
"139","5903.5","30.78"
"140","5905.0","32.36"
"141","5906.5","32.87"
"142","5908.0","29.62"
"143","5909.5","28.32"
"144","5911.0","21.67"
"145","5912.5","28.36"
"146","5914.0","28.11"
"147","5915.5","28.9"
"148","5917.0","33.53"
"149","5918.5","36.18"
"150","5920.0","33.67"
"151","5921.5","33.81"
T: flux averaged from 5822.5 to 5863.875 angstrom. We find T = 26.2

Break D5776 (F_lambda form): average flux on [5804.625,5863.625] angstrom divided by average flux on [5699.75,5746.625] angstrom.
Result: 1.10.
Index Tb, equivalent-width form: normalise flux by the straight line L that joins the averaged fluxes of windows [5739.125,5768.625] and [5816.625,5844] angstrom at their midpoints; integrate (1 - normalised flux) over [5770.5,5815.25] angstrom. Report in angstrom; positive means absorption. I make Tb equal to -0.30 angstrom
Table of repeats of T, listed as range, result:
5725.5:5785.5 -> 25.3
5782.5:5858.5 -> 26.8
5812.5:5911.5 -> 27.3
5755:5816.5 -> 27.4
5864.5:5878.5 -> 27.8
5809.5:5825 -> 27.8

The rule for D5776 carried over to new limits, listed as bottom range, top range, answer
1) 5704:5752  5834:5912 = 1.11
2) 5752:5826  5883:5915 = 1.02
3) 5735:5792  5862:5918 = 1.08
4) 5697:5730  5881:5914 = 1.07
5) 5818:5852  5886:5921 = 1.06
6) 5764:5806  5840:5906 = 0.98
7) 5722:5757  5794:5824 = 1.20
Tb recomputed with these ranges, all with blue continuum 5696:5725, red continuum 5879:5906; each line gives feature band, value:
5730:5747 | 4.1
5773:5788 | 0.6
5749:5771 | -0.9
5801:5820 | 0.3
